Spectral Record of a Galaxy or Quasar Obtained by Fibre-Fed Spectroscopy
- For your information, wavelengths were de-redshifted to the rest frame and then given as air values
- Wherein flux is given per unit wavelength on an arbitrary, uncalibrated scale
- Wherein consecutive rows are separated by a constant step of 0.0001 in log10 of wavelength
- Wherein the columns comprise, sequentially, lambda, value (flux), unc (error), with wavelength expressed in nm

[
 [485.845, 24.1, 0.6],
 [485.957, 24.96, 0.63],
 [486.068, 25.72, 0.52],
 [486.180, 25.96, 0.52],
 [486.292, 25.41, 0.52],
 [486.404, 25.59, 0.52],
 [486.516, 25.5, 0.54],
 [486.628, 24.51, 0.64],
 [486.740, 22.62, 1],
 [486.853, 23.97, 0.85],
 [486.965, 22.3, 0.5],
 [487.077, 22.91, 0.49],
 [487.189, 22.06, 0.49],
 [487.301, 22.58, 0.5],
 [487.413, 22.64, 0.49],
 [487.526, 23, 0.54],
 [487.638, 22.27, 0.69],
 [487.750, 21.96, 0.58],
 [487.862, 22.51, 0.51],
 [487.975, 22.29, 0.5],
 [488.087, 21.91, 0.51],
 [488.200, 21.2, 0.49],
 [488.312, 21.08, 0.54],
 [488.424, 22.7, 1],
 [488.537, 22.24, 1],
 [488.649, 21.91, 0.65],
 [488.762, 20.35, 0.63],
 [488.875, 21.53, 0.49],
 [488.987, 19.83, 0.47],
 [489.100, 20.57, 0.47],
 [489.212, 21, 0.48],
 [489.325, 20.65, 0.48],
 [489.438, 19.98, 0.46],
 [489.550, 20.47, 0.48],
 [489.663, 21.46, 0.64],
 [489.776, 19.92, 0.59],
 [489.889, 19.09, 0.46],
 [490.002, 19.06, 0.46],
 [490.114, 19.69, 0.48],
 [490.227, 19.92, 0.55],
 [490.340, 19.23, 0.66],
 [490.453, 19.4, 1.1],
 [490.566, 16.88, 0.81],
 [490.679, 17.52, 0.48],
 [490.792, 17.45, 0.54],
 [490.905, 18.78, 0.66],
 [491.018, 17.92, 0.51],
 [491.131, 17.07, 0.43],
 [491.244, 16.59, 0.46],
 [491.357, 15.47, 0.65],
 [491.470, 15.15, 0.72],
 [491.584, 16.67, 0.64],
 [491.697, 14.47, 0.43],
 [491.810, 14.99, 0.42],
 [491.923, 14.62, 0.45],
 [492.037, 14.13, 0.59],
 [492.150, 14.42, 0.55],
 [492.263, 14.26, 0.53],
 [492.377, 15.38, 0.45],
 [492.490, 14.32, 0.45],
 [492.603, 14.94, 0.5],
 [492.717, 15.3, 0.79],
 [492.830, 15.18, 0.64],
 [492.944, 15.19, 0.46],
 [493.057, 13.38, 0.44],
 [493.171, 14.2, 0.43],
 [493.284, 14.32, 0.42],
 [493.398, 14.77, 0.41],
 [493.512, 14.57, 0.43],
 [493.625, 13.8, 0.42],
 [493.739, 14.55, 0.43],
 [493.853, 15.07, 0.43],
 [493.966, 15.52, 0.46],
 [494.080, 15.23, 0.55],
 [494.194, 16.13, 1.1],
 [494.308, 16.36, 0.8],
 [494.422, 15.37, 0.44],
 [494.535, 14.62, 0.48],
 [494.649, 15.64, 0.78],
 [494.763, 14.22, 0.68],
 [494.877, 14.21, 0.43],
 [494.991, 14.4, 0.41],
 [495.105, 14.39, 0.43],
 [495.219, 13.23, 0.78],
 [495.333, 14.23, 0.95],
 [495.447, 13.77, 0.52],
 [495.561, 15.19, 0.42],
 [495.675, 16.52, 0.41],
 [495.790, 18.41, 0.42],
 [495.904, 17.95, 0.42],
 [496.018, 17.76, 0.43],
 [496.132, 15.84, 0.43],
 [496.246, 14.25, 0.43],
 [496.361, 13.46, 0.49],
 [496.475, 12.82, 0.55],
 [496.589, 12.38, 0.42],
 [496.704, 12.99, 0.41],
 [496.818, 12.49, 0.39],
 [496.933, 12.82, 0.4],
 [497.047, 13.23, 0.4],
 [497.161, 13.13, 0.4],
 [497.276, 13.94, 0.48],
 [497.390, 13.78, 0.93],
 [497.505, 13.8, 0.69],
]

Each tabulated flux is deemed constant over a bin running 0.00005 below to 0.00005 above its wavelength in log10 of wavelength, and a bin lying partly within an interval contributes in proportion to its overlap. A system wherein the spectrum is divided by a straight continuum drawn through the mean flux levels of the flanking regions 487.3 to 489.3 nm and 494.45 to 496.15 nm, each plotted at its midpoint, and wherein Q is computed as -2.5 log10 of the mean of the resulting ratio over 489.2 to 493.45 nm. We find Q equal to 0.13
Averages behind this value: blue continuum 21.7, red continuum 15.4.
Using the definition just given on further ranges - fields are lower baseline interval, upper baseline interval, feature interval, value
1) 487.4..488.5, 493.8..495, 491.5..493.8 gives 0.164 mag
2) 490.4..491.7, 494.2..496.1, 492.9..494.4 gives 0.080 mag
